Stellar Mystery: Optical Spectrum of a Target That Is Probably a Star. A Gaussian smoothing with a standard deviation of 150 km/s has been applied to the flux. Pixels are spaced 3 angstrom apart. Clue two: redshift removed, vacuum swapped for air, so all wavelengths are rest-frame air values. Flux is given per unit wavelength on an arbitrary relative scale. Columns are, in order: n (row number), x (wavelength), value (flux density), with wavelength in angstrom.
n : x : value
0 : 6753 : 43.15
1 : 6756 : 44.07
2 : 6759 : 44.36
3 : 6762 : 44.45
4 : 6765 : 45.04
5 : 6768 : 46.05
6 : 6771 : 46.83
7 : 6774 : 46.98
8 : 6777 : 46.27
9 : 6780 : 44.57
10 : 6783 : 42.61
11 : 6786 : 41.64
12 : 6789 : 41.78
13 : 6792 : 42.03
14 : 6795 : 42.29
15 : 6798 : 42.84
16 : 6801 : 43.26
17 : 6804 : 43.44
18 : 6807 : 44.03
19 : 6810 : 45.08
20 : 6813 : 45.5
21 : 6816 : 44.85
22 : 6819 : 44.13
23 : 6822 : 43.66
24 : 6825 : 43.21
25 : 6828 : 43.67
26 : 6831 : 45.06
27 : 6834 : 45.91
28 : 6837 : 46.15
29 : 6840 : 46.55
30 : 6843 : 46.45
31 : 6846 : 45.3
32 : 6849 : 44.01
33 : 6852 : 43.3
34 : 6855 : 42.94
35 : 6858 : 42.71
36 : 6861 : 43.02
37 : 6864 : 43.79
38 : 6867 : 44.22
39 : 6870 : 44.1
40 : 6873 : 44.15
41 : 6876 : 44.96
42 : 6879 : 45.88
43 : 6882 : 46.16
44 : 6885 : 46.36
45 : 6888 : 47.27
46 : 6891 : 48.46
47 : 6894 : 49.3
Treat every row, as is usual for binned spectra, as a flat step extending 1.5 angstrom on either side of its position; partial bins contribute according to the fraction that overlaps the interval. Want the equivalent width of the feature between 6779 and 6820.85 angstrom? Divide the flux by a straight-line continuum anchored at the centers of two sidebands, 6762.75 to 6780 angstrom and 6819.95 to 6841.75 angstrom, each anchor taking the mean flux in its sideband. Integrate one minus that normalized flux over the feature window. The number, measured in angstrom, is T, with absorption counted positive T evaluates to 1.9 angstrom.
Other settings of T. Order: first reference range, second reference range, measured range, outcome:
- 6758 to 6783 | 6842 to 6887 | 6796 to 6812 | 0.48 angstrom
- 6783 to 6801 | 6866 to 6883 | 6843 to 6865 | 0.23 angstrom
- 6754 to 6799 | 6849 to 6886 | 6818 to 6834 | 0.03 angstrom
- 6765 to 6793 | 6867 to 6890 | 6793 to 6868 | 1.30 angstrom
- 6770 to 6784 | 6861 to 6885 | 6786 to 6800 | 0.98 angstrom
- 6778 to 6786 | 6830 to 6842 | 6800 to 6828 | 0.50 angstrom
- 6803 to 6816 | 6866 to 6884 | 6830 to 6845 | -0.43 angstrom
